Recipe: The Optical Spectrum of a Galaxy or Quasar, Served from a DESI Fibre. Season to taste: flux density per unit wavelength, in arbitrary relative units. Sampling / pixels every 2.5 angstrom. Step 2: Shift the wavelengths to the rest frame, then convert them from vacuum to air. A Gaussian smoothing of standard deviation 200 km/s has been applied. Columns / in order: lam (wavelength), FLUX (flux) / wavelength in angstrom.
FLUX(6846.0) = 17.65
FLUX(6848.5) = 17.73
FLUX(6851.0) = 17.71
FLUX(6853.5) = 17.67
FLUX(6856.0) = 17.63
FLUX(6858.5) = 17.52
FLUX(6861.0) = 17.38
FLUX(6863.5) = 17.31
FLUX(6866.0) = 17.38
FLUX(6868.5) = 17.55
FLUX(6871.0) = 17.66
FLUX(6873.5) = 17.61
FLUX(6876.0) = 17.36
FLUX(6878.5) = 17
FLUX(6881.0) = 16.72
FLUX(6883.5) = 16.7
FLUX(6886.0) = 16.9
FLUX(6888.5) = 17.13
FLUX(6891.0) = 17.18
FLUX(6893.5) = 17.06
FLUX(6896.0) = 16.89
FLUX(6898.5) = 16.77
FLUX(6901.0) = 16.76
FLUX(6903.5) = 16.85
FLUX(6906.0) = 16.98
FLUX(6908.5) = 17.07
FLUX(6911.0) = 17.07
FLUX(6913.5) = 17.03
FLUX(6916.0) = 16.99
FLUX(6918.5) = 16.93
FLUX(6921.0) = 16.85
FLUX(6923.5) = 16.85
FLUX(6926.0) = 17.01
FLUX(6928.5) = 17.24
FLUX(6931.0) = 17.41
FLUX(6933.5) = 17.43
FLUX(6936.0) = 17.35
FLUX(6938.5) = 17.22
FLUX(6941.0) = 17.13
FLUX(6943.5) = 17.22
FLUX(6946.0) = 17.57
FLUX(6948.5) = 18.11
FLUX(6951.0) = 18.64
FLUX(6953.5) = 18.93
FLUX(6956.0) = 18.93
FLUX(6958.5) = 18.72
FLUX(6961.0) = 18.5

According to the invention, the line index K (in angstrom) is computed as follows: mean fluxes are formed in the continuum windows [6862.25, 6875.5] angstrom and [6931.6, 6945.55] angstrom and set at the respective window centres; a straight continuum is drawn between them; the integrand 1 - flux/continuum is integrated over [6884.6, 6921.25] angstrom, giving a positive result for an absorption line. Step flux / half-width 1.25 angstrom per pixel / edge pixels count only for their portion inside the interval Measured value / 0.9 angstrom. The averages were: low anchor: 17.5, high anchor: 17.3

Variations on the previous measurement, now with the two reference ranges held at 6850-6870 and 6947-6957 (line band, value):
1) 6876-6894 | 0.8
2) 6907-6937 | 1.9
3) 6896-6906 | 0.7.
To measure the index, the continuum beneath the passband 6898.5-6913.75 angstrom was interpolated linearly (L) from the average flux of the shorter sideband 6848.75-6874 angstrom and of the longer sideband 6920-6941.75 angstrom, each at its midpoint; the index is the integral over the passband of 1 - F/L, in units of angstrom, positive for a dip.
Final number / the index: 0.32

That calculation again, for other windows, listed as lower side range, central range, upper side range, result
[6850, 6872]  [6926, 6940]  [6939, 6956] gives 0.47 angstrom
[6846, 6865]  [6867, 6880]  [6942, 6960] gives 0.21 angstrom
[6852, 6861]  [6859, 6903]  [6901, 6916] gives 0.40 angstrom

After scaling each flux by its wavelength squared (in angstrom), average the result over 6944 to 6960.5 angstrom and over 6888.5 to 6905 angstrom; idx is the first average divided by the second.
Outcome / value 1.11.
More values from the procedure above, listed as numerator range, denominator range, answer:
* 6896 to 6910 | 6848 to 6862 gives 0.97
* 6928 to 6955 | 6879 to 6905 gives 1.06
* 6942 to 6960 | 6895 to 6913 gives 1.10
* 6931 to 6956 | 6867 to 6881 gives 1.04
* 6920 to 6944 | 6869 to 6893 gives 1.02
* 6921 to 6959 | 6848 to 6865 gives 1.03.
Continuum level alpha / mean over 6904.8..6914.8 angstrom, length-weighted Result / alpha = 17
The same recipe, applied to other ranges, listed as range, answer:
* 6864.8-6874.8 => 17.5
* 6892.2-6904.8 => 16.9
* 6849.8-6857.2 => 17.7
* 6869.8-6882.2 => 17.3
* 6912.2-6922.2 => 17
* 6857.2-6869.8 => 17.4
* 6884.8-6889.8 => 17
